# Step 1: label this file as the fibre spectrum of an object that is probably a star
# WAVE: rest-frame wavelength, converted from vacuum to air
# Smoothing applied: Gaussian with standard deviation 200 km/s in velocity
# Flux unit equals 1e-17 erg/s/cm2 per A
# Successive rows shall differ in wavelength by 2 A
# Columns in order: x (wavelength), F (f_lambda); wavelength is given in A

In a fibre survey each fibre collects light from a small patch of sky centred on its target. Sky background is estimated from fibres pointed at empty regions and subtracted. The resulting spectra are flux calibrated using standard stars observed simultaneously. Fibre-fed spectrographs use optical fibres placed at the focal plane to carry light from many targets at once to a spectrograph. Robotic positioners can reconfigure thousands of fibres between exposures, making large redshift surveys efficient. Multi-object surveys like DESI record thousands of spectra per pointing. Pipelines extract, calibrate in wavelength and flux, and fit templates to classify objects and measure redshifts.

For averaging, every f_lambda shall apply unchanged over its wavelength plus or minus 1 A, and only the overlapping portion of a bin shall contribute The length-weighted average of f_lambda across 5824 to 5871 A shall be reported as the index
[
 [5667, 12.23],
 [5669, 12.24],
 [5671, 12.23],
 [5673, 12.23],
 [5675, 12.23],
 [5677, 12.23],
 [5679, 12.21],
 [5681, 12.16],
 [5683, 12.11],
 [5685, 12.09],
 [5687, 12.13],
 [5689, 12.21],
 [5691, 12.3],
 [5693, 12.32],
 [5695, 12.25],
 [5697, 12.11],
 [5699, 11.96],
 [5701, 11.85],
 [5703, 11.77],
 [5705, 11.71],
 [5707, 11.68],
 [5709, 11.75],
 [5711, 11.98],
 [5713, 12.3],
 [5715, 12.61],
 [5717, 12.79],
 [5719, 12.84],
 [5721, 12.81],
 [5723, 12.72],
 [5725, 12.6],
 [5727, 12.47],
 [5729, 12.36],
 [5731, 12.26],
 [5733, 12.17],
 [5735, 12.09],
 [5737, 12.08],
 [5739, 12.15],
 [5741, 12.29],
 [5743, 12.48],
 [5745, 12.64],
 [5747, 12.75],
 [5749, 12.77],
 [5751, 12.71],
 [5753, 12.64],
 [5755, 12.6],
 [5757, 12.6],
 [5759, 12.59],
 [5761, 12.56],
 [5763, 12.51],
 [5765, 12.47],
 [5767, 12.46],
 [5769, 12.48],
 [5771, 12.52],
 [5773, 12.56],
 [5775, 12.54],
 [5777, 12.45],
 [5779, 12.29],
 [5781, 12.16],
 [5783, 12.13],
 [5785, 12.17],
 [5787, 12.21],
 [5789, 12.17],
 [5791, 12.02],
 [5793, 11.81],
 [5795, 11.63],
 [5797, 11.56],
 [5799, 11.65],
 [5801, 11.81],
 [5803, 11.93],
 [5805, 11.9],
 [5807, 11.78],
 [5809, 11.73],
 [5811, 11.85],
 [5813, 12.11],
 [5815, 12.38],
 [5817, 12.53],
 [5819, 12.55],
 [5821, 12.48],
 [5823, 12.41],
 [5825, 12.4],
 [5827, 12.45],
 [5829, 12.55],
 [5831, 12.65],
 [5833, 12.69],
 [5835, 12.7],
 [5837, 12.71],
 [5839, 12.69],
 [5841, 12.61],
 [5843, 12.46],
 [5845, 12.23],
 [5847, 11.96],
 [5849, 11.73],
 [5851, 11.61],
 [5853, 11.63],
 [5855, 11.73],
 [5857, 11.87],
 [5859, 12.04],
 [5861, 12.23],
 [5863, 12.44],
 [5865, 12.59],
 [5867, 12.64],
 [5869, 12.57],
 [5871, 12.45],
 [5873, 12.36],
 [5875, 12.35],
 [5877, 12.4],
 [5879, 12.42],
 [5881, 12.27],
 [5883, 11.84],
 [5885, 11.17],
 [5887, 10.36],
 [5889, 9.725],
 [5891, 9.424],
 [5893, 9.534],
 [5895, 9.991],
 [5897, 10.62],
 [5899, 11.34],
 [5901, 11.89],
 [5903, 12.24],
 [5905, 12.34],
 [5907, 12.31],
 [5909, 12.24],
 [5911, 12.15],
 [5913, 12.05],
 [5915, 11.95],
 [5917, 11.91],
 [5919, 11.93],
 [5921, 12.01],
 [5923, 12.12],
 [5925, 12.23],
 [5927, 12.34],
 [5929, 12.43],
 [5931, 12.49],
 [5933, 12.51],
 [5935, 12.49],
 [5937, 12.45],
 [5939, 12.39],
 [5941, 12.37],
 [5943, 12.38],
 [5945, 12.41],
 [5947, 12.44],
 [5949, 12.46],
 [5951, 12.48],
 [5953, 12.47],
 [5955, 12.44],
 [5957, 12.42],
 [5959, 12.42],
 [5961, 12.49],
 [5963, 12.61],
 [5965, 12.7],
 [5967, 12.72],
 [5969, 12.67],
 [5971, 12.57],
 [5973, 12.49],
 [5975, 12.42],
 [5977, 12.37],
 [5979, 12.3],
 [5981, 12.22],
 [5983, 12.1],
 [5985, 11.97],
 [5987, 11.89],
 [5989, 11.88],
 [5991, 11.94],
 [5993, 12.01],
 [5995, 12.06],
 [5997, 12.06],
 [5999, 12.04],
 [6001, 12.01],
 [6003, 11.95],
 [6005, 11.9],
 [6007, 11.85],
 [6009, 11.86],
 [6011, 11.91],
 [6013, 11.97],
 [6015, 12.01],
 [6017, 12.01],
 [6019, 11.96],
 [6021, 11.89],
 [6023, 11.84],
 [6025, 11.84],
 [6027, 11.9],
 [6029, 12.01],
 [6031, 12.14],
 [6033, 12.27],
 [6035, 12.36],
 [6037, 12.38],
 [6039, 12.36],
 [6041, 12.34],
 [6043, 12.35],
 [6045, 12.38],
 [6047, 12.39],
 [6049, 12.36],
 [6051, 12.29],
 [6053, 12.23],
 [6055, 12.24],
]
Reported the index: 12.3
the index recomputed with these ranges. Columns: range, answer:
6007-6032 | 11.9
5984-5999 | 12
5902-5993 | 12.3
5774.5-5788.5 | 12.3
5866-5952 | 11.9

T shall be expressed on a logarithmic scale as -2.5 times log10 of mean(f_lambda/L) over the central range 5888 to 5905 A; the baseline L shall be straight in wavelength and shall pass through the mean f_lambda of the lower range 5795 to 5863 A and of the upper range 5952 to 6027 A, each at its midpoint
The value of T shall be 0.14 mag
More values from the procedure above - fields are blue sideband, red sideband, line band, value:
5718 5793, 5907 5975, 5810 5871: 0.01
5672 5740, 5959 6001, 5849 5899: 0.06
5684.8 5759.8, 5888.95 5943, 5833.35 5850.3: -0.03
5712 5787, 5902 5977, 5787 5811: 0.05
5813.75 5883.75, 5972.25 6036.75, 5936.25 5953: -0.02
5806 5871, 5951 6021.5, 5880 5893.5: 0.15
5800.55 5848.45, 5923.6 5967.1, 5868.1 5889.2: 0.04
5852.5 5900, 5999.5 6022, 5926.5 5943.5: -0.06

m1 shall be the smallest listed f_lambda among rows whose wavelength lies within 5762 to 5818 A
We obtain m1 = 11.56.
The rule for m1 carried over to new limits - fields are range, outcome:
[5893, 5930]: 9.534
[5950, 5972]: 12.42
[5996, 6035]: 11.84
